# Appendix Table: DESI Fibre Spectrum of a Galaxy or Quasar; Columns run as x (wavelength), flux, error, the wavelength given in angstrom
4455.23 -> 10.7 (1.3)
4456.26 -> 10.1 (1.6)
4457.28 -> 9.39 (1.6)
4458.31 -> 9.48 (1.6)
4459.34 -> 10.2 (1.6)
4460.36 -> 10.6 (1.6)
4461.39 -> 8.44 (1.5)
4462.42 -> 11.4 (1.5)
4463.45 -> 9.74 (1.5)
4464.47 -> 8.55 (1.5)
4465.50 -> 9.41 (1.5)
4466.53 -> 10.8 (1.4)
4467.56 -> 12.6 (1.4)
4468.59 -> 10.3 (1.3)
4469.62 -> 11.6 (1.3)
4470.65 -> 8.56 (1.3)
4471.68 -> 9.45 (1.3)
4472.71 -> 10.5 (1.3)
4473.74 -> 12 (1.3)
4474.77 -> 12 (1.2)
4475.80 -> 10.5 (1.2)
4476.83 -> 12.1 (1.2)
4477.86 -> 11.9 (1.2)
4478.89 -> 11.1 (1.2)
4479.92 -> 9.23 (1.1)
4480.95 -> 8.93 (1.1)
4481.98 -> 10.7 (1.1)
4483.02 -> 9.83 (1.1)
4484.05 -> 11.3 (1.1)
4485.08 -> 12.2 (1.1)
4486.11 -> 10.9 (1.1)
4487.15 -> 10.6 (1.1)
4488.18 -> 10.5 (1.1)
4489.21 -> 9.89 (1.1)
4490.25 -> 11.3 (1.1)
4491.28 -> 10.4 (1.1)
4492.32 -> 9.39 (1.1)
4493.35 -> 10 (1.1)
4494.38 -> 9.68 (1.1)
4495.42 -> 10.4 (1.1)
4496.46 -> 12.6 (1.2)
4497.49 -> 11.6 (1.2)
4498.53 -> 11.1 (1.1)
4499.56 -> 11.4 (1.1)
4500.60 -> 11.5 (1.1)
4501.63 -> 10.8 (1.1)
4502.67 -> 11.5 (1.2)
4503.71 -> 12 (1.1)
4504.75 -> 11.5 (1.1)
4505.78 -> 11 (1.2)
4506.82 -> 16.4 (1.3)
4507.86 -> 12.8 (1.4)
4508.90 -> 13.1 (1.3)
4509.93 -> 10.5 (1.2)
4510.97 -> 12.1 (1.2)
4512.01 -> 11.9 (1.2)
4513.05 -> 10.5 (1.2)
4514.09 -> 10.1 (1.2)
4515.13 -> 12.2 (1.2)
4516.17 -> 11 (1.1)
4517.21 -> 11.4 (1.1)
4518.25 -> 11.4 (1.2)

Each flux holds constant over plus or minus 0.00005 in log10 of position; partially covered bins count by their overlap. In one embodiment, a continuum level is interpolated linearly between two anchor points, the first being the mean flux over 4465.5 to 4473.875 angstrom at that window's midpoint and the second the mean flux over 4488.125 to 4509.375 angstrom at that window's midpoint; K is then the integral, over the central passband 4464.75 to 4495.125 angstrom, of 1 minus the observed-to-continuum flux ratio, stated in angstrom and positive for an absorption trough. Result 0.7 angstrom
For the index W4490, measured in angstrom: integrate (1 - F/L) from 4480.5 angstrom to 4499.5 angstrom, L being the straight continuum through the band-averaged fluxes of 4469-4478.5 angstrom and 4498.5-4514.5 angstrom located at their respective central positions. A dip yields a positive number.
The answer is 1.2 angstrom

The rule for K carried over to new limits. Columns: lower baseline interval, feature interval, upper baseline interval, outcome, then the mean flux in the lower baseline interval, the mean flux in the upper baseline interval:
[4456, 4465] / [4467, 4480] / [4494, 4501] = -0.9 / 9.76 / 11.2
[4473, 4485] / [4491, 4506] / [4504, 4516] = 0.8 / 10.9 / 12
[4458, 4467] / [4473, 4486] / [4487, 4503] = -0.8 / 9.85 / 10.8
